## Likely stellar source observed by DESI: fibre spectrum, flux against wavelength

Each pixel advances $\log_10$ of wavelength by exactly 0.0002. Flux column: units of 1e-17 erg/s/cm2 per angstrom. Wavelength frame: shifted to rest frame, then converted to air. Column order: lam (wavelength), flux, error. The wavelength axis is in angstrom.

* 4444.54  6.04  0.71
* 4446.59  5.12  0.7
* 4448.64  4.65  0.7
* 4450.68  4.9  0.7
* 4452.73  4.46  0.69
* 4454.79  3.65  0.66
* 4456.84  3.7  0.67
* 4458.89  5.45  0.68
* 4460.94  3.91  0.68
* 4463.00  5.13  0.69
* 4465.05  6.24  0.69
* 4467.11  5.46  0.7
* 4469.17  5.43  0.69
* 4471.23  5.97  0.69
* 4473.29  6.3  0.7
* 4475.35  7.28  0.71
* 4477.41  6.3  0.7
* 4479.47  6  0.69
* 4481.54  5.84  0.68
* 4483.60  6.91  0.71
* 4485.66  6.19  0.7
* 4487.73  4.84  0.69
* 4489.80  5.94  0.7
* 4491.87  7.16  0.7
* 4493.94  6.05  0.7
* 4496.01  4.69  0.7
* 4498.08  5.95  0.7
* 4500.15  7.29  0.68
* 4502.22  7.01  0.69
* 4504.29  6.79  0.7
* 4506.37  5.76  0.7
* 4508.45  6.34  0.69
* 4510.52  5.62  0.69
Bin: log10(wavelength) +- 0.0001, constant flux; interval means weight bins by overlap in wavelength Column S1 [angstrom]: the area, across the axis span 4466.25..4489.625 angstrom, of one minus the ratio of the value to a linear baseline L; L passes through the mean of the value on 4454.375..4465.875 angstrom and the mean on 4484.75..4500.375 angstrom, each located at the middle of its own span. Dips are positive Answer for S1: -2.9 angstrom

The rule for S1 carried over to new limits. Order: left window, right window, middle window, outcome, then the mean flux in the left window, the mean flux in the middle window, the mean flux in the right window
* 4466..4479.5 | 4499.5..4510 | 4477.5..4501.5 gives 0.95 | 6.11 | 6.1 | 6.57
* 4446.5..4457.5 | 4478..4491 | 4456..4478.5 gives -1.85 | 4.38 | 5.58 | 5.98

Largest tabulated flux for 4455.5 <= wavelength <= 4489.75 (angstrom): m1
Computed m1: 7.28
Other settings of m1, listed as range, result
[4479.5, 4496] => 7.16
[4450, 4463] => 5.45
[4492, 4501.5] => 7.29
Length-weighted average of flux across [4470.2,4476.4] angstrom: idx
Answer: 6.52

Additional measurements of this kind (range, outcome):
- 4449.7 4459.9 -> 4.43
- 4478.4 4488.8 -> 5.96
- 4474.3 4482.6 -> 6.36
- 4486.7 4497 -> 5.74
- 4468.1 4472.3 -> 5.7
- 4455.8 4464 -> 4.55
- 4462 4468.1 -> 5.62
